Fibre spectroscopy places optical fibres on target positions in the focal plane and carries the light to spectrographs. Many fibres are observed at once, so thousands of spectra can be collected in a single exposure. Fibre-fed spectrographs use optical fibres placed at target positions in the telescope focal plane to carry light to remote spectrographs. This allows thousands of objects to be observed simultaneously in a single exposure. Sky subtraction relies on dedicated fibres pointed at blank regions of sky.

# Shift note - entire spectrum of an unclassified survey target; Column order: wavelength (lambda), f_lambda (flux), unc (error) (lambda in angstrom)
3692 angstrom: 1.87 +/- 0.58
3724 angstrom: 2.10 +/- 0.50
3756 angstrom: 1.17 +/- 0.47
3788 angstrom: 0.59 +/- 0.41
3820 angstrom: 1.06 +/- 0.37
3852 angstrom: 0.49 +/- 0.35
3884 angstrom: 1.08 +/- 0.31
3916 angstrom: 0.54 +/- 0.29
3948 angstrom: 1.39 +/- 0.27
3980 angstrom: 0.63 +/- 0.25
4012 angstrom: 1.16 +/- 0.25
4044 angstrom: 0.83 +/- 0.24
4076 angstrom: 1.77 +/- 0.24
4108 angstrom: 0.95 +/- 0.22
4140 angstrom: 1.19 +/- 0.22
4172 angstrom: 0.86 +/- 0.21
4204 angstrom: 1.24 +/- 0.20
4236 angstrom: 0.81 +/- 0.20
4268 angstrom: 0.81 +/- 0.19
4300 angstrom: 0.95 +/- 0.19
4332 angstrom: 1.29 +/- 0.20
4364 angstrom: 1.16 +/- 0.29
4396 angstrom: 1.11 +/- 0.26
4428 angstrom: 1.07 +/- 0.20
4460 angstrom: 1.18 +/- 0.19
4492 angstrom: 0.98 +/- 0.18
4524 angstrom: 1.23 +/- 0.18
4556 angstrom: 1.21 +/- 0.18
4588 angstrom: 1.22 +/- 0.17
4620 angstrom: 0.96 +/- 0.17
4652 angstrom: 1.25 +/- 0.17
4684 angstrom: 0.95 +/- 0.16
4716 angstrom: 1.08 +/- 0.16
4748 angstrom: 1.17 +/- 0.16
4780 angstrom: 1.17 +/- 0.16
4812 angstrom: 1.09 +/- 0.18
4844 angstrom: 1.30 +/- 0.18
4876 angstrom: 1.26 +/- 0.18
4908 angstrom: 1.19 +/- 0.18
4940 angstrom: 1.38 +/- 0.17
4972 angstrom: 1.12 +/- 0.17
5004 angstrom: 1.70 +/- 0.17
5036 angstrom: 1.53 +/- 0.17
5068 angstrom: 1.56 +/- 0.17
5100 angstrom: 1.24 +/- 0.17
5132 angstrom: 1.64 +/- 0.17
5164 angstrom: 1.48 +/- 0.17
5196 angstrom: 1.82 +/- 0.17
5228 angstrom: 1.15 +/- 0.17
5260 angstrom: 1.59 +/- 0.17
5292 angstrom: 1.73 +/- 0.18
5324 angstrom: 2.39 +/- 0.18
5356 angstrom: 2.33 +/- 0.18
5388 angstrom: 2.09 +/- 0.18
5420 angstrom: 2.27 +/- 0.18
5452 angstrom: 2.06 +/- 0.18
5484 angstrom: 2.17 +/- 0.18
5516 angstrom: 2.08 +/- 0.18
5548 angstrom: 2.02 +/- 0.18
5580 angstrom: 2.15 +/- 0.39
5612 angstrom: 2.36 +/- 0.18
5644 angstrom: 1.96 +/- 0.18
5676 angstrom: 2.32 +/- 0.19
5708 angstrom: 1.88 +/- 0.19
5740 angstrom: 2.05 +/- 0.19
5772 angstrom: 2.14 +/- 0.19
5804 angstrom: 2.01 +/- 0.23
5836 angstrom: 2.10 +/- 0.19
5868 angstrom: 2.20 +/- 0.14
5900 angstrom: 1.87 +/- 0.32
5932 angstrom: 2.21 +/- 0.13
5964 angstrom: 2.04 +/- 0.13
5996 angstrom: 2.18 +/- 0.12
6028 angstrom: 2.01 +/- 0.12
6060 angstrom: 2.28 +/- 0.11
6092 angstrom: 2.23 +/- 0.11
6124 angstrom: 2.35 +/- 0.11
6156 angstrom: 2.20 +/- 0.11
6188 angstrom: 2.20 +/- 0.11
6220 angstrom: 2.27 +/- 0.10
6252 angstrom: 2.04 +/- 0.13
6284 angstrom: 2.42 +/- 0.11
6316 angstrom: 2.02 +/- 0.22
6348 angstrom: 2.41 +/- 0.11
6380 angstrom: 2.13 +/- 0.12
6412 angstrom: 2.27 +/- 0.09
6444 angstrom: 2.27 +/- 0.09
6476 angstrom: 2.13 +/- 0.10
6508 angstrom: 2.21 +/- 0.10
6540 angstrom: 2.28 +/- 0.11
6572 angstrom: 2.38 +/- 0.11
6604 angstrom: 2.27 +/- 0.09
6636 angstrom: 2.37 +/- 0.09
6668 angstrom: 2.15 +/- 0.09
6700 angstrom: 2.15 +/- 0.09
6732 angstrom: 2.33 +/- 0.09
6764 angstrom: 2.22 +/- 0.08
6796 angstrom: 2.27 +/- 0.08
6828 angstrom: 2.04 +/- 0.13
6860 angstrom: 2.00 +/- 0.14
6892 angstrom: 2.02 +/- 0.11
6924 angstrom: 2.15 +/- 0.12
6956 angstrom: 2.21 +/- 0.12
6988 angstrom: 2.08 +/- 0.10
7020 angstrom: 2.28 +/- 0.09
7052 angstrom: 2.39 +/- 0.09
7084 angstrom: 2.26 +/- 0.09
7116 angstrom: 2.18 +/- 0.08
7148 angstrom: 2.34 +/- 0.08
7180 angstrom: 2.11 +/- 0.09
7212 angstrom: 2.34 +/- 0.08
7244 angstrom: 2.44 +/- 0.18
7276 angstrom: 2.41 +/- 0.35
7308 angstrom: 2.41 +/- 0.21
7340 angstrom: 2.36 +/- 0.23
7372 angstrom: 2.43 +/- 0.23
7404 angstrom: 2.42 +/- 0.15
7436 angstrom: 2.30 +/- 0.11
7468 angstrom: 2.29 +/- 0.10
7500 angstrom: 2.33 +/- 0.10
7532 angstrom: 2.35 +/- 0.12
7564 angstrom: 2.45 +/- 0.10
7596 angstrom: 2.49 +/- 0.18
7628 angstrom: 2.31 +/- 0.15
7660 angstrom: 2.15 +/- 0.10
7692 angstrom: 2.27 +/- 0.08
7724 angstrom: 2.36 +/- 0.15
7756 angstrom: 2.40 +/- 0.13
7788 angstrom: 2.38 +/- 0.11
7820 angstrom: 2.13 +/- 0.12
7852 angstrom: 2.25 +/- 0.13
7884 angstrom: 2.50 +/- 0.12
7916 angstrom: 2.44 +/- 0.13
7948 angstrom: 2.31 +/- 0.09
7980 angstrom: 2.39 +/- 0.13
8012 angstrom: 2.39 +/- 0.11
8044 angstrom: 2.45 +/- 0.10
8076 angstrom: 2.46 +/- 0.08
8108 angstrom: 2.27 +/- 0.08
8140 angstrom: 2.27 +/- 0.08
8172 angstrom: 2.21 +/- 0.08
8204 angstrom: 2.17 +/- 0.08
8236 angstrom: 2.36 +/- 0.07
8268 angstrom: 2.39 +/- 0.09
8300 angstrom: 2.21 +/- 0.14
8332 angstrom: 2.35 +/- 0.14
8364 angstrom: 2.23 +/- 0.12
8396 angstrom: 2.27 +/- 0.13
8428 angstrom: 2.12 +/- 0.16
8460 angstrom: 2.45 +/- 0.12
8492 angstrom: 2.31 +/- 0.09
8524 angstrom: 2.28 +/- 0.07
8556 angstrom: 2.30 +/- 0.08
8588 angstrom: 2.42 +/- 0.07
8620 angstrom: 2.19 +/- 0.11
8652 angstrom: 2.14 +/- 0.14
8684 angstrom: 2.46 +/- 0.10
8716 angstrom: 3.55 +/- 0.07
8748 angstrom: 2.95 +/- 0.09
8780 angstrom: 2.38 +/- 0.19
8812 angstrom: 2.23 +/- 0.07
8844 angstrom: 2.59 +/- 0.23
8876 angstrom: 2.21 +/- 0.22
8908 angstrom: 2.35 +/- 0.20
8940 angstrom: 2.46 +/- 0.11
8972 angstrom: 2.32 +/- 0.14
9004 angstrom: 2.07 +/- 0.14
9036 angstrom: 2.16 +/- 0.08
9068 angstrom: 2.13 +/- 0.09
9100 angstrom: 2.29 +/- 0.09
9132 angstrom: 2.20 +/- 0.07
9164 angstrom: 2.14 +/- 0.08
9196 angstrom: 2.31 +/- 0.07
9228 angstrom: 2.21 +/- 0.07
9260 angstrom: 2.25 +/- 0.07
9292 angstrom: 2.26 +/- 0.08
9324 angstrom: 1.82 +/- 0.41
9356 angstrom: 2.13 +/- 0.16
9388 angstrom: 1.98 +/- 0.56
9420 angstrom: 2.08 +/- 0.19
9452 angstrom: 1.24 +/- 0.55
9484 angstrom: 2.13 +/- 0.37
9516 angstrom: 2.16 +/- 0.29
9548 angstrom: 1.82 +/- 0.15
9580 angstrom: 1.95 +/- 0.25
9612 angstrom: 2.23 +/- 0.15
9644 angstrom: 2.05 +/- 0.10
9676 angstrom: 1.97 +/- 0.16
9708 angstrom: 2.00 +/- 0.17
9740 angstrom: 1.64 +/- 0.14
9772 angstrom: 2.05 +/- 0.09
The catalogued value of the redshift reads 0.33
